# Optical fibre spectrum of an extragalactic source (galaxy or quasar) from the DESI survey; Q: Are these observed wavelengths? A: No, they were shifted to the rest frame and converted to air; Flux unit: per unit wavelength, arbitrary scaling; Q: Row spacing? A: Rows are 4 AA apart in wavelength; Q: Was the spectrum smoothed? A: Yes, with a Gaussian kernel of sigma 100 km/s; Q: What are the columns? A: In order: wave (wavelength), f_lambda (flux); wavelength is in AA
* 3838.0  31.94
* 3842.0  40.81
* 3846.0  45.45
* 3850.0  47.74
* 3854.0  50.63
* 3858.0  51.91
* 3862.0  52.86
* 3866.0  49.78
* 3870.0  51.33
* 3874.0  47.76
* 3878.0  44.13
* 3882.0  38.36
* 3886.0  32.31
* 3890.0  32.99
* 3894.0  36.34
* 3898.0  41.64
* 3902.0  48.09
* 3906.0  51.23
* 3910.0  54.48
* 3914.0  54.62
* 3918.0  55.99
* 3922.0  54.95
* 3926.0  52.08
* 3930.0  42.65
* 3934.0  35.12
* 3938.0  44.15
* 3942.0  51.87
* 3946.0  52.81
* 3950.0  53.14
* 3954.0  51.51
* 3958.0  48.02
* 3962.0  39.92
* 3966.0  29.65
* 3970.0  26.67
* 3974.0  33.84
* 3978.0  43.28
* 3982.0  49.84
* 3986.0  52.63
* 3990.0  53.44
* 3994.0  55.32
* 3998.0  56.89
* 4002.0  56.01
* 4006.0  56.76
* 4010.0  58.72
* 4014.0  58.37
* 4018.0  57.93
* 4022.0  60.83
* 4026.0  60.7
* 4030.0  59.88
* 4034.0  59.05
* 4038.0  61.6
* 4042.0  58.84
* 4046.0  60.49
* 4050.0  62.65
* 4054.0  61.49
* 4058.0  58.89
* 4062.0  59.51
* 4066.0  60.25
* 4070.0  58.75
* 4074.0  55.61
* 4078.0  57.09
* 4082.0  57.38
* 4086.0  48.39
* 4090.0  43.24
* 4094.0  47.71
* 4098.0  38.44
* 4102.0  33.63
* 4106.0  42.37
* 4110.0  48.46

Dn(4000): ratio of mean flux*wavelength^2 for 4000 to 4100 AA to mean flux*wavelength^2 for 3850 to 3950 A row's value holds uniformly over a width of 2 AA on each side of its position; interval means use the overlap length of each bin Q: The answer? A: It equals 1.30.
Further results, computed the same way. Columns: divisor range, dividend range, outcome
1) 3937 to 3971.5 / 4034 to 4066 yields 1.43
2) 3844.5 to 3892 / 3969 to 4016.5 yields 1.19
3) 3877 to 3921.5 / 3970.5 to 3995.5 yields 1.08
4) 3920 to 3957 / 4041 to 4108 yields 1.17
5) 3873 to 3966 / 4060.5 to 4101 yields 1.23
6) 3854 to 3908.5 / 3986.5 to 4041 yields 1.38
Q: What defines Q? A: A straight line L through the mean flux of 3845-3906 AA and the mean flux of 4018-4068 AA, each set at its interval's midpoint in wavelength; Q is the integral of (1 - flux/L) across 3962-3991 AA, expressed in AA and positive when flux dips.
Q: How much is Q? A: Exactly 7.21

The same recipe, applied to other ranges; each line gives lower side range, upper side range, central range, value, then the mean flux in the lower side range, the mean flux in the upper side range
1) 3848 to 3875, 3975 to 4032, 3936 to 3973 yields 6.68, 50.4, 55.4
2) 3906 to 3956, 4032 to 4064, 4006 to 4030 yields -0.58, 50.3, 60.3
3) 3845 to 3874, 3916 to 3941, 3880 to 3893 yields 3.81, 50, 47.7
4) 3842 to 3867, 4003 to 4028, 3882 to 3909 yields 5.64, 49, 58.8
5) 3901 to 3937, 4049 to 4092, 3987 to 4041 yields -3.99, 49.8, 56.5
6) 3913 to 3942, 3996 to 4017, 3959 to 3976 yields 6.26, 48.5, 57.4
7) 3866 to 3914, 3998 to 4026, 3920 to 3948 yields 0.90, 44.2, 58.2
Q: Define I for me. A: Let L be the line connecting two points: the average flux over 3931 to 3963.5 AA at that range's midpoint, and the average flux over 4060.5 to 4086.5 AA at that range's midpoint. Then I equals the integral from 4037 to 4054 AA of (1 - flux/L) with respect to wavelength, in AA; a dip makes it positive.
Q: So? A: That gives -1.9 AA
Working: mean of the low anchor 47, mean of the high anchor 57.1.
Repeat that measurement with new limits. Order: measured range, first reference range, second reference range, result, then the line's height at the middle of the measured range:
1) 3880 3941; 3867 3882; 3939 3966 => 2.72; 47.2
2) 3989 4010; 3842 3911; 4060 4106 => -3.29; 48.5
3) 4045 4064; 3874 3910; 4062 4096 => -3.02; 52.3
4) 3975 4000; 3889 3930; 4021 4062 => 1.95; 55.5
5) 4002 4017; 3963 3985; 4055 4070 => -3.67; 46.4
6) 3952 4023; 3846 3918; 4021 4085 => 6.97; 54.4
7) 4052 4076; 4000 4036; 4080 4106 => -4.33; 50.1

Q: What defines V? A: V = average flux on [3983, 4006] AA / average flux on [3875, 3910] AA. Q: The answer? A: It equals 1.32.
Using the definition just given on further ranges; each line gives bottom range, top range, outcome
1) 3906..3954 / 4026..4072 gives 1.20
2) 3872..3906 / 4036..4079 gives 1.46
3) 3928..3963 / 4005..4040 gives 1.27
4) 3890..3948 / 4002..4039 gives 1.24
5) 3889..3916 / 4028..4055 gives 1.31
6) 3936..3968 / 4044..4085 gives 1.27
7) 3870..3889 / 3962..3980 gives 0.82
